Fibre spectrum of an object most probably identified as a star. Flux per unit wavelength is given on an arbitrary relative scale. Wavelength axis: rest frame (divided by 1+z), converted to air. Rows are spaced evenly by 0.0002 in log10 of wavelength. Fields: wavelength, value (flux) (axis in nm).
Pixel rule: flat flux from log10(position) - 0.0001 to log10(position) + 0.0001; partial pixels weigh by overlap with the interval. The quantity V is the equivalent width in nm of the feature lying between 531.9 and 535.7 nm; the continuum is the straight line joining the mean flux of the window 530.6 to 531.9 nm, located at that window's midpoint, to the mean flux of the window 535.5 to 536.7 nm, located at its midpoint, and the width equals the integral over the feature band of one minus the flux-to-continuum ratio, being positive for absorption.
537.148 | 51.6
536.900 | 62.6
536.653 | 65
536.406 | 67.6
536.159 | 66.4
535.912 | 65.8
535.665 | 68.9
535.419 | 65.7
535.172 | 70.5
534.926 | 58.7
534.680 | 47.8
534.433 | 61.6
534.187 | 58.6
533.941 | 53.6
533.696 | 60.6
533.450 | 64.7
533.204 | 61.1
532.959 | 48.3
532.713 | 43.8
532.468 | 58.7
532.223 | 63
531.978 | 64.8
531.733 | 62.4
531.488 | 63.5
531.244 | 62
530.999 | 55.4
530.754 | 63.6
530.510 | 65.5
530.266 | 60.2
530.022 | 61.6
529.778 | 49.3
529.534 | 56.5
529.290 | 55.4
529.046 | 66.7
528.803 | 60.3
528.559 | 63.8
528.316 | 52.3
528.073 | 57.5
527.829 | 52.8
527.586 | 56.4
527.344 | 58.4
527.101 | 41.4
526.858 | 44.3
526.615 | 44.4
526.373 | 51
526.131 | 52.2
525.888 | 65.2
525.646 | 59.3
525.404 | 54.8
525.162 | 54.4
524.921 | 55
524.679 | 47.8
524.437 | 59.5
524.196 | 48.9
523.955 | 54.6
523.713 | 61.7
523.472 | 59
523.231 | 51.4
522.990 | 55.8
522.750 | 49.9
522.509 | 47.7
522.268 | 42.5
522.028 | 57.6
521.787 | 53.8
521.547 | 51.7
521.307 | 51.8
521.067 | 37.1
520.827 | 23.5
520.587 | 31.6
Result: 0.31 nm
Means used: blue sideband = 61.6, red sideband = 66.8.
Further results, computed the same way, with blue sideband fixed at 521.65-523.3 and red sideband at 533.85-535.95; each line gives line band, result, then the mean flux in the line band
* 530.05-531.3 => -0.08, 61.3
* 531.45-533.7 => 0.02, 58.8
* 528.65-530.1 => -0.04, 58.3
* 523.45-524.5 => -0.08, 56.4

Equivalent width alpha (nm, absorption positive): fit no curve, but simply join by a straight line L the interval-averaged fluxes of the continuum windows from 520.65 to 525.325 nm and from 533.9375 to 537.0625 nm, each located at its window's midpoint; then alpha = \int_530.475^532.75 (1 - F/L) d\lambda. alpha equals -0.07 nm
